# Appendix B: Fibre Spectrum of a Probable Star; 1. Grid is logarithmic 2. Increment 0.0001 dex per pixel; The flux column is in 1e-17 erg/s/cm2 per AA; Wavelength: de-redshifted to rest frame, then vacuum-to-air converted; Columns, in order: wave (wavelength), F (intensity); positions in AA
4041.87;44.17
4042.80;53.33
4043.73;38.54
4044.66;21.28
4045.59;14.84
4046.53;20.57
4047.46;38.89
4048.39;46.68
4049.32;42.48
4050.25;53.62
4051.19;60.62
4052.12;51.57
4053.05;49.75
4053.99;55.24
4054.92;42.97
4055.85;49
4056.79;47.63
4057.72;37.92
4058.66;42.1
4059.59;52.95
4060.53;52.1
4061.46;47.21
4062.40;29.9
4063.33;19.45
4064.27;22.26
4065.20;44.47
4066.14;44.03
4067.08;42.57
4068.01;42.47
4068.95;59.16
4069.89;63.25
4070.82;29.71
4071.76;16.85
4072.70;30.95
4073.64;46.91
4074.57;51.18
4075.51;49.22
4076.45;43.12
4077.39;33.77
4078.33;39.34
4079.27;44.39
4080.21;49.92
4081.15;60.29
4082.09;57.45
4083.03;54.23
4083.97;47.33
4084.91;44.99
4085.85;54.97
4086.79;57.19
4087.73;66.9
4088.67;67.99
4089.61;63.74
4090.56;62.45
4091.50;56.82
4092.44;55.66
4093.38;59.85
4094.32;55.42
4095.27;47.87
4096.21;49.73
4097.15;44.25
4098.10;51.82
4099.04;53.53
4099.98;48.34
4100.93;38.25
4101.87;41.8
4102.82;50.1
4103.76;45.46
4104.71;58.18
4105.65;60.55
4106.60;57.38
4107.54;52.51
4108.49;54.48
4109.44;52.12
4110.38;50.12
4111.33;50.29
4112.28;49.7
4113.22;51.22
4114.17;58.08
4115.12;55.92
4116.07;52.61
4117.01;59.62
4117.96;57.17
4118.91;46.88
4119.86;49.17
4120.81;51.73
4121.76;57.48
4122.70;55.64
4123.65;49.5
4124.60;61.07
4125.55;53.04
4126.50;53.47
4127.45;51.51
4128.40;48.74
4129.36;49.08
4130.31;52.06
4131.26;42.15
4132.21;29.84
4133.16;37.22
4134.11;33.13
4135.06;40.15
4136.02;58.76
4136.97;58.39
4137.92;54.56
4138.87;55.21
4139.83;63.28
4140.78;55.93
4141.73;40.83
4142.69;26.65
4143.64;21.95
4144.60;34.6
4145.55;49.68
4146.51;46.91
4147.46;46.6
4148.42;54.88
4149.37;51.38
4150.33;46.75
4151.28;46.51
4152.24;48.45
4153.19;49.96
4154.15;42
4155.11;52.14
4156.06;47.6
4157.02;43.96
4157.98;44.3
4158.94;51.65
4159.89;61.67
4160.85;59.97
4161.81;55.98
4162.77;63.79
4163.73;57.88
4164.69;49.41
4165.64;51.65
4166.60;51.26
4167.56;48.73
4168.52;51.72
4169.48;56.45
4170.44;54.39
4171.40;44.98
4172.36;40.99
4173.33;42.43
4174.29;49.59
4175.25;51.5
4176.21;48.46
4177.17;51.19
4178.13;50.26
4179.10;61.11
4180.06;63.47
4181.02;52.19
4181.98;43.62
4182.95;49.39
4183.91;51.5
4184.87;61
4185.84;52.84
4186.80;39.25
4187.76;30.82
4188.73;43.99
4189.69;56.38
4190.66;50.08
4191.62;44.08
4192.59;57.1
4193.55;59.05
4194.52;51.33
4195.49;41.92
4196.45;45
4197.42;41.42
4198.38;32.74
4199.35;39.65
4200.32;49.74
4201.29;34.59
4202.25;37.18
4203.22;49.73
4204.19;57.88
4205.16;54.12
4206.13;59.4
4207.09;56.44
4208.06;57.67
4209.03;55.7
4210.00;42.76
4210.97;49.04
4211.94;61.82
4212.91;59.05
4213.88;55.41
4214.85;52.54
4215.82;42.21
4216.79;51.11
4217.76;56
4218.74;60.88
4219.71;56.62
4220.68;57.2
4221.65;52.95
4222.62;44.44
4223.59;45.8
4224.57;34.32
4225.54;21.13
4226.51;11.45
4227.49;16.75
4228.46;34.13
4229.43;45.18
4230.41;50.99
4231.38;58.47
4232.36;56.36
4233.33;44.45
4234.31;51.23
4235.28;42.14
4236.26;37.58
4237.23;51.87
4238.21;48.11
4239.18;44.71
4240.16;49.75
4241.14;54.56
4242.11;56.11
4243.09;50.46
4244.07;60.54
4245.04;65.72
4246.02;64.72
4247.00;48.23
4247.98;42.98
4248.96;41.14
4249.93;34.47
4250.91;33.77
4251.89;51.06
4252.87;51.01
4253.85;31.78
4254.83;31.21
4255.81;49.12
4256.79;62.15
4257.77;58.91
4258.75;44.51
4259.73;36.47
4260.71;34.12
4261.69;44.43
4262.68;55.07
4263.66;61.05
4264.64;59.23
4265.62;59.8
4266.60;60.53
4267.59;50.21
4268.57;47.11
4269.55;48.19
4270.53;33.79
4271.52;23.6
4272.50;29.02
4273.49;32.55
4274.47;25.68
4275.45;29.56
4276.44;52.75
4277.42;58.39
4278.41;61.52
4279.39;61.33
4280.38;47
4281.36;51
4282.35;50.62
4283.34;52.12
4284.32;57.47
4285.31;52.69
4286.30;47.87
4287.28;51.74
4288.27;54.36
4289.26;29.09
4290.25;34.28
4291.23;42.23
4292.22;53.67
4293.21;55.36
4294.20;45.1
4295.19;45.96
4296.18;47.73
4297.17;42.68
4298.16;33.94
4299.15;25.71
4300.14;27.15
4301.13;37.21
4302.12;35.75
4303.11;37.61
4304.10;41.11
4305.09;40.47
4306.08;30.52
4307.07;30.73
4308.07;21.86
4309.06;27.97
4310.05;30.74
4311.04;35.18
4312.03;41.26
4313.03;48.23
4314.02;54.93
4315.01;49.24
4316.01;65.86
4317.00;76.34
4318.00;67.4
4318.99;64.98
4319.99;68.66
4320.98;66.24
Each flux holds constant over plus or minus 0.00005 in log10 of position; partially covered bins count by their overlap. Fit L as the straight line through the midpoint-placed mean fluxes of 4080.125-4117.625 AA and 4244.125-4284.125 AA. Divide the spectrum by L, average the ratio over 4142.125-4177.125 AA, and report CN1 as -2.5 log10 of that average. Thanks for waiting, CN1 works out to 0.060 mag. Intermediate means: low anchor 53.8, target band 48.5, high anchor 47.1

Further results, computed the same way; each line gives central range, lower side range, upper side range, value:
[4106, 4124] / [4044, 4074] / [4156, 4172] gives -0.13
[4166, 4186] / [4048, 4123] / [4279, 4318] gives -0.09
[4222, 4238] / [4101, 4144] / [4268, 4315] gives 0.11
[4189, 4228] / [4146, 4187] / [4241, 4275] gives 0.03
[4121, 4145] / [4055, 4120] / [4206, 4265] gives 0.03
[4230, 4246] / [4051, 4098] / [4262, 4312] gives -0.17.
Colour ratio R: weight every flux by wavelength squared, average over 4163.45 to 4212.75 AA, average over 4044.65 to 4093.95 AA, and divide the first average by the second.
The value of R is 1.1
